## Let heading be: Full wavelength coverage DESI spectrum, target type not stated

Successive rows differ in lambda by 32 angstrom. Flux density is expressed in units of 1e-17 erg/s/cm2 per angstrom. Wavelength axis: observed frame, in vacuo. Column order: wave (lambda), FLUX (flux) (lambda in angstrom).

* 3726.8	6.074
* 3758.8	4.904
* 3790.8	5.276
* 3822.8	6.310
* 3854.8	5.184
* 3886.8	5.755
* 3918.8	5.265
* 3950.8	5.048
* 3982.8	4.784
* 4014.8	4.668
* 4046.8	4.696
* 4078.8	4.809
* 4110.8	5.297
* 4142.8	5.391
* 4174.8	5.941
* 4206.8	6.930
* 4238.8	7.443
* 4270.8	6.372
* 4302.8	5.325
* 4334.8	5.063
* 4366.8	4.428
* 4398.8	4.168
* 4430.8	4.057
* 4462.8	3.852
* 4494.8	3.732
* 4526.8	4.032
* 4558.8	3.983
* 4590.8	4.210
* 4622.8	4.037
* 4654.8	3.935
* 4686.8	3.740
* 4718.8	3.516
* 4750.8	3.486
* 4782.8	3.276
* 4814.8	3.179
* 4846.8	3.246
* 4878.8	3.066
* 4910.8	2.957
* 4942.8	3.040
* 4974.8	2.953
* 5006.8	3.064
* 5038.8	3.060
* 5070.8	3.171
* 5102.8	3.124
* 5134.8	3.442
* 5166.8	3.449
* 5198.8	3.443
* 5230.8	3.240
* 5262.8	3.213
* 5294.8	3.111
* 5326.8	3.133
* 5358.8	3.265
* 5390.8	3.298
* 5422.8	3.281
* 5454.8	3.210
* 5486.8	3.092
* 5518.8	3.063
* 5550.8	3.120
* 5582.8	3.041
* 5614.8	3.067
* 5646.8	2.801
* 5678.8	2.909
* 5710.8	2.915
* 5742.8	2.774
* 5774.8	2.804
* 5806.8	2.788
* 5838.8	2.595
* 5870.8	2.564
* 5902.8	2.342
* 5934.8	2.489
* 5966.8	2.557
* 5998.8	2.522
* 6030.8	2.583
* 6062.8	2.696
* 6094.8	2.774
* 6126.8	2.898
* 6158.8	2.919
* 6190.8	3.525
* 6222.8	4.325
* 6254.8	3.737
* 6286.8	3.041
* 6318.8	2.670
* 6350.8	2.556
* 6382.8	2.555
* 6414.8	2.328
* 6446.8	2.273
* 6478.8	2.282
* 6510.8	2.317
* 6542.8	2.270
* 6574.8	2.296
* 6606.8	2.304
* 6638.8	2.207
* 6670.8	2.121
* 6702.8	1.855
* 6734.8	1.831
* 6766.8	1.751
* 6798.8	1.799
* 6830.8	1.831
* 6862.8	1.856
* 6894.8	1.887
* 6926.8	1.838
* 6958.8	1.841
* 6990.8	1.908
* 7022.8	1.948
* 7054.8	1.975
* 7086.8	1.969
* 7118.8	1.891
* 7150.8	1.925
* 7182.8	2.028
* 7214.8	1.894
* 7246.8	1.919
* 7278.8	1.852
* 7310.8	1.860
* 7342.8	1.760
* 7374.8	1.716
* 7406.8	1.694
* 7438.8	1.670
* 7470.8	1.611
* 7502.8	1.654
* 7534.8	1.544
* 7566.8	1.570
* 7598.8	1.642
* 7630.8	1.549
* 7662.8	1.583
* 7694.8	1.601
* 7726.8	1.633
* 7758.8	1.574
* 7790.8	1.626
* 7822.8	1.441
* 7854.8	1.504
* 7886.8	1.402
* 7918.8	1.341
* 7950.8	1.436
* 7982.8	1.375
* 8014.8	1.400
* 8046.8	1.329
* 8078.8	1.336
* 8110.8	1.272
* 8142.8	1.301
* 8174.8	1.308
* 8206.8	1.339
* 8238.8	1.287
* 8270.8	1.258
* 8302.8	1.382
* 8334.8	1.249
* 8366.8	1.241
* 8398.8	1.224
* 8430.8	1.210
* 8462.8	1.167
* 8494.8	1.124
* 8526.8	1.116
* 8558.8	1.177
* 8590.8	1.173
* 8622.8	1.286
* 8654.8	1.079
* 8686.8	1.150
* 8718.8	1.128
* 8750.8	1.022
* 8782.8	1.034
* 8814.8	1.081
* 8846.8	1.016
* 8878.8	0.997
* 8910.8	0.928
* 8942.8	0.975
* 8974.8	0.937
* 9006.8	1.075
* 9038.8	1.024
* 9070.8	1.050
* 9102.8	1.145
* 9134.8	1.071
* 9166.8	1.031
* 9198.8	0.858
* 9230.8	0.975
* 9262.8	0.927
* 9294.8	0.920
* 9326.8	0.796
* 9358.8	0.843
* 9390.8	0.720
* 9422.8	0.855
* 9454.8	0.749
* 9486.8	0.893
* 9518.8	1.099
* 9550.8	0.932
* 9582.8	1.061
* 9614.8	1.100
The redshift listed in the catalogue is 1.225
